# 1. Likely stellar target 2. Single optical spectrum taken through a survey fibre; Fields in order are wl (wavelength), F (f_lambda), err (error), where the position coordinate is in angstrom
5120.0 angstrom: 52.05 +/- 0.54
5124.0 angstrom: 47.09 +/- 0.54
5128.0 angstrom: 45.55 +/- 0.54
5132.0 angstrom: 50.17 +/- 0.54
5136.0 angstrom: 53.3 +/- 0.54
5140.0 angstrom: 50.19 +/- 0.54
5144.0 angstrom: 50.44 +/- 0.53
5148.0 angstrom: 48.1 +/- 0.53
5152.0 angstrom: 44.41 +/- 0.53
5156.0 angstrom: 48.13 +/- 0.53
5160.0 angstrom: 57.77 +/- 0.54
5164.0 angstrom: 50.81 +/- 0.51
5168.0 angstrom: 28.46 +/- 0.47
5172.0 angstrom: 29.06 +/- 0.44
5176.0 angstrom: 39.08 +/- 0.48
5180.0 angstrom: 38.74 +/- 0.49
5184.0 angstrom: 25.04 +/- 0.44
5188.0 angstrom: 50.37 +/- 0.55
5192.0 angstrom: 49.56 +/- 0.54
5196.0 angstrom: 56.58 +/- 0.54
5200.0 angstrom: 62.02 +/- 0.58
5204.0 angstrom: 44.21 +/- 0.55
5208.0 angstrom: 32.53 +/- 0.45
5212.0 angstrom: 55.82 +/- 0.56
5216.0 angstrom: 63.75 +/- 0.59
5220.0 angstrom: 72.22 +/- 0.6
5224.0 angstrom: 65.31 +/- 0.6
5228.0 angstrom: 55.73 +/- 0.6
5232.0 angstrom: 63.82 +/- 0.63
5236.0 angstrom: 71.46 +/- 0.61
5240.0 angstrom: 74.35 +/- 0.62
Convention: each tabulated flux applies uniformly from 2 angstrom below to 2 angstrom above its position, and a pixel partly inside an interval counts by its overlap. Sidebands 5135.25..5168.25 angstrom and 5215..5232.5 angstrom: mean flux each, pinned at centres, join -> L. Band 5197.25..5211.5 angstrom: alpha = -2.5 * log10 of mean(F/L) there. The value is 0.25 mag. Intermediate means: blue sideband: 48.8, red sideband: 64.2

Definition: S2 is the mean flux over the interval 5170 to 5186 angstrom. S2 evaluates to 33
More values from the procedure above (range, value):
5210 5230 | 62.6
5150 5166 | 50.3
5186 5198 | 52.2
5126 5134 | 47.9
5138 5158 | 48.3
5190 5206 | 53.1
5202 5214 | 44.2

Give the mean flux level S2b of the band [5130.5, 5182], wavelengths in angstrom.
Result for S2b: 45.2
